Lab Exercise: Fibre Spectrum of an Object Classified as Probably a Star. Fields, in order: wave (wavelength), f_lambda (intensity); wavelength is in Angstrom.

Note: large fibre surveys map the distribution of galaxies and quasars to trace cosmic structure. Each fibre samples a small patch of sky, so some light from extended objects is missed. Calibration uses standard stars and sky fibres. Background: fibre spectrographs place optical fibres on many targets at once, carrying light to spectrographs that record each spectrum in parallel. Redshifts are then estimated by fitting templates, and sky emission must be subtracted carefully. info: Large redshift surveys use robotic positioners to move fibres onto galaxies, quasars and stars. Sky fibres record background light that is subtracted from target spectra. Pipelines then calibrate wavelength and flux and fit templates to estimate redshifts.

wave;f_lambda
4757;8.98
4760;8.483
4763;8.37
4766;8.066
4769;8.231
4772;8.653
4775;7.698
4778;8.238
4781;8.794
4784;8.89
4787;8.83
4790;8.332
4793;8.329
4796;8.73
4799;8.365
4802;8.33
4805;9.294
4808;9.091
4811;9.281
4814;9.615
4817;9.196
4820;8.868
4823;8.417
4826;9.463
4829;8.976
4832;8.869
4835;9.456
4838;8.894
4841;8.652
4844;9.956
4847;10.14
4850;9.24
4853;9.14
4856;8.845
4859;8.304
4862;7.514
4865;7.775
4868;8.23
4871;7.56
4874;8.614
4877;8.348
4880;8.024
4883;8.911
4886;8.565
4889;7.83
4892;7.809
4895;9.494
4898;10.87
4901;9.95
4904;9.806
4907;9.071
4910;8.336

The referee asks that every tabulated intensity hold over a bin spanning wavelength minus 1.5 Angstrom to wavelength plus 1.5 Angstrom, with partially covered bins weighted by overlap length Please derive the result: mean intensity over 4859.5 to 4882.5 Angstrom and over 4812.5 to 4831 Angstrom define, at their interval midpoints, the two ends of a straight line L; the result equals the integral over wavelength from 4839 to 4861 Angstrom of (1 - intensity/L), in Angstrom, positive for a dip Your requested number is -1.7 Angstrom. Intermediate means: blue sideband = 9.08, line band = 9.14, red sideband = 8.06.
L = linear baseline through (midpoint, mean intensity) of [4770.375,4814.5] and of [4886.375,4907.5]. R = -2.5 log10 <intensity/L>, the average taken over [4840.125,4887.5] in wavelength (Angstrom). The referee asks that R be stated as 0.05 mag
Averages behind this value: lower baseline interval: 8.68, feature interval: 8.61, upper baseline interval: 9.23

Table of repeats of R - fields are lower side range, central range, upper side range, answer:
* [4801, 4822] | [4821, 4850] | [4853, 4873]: -0.068 mag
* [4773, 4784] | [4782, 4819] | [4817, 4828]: -0.025 mag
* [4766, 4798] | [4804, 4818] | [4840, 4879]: -0.095 mag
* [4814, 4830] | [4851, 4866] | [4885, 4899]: 0.073 mag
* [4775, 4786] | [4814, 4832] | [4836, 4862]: -0.021 mag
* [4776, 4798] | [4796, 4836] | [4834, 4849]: 0.002 mag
